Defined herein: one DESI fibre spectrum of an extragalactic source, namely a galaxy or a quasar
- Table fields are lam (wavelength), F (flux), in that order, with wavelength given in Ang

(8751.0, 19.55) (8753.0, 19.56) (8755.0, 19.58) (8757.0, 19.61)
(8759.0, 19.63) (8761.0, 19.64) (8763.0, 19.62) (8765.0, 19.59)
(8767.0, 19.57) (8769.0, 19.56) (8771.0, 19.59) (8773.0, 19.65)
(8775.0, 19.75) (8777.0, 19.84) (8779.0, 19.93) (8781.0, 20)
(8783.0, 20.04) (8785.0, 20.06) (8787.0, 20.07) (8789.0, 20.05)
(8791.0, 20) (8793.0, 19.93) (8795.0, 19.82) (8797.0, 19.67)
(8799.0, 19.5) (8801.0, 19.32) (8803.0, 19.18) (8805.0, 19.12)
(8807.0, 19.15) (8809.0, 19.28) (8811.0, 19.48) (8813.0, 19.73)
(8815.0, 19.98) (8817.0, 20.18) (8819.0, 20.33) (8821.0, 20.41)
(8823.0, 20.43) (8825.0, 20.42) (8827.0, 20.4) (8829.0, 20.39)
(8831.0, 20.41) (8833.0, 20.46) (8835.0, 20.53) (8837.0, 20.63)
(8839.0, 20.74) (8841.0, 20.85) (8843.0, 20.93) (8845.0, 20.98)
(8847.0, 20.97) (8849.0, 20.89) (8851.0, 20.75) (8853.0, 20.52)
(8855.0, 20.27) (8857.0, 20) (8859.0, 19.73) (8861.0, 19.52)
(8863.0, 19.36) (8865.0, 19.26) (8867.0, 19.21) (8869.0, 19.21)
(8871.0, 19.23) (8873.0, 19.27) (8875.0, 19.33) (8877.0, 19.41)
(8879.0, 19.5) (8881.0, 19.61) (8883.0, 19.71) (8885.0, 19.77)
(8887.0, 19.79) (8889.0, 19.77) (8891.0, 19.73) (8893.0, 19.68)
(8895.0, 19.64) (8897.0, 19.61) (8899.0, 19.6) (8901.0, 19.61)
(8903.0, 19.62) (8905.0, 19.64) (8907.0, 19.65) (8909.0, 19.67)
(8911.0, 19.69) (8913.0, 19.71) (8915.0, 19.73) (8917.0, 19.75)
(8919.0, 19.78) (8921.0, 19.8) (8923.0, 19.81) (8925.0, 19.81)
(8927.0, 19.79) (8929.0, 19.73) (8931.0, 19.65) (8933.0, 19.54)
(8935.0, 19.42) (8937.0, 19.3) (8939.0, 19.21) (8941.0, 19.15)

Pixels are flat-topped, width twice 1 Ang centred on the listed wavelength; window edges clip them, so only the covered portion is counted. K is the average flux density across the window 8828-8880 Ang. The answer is 20.1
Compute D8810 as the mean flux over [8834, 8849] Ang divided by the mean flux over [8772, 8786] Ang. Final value 1.05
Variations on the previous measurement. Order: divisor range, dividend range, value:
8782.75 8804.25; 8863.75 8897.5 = 0.99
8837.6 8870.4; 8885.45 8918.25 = 0.97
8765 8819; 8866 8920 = 0.99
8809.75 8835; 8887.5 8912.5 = 0.97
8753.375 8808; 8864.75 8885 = 0.99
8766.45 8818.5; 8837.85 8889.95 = 1.01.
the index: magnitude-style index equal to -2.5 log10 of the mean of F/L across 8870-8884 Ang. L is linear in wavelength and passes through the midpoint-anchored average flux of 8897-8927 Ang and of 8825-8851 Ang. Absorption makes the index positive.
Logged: 0.04 mag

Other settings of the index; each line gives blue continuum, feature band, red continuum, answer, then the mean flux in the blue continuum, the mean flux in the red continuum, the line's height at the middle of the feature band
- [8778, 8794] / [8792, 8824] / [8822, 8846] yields 0.03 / 20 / 20.6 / 20.3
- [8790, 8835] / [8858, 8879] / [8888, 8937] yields 0.02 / 19.9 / 19.7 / 19.8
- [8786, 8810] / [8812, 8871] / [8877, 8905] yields -0.03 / 19.6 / 19.7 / 19.6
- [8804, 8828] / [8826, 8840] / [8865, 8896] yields -0.04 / 19.9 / 19.5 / 19.8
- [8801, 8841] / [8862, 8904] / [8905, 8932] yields 0.02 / 20.1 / 19.7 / 19.9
